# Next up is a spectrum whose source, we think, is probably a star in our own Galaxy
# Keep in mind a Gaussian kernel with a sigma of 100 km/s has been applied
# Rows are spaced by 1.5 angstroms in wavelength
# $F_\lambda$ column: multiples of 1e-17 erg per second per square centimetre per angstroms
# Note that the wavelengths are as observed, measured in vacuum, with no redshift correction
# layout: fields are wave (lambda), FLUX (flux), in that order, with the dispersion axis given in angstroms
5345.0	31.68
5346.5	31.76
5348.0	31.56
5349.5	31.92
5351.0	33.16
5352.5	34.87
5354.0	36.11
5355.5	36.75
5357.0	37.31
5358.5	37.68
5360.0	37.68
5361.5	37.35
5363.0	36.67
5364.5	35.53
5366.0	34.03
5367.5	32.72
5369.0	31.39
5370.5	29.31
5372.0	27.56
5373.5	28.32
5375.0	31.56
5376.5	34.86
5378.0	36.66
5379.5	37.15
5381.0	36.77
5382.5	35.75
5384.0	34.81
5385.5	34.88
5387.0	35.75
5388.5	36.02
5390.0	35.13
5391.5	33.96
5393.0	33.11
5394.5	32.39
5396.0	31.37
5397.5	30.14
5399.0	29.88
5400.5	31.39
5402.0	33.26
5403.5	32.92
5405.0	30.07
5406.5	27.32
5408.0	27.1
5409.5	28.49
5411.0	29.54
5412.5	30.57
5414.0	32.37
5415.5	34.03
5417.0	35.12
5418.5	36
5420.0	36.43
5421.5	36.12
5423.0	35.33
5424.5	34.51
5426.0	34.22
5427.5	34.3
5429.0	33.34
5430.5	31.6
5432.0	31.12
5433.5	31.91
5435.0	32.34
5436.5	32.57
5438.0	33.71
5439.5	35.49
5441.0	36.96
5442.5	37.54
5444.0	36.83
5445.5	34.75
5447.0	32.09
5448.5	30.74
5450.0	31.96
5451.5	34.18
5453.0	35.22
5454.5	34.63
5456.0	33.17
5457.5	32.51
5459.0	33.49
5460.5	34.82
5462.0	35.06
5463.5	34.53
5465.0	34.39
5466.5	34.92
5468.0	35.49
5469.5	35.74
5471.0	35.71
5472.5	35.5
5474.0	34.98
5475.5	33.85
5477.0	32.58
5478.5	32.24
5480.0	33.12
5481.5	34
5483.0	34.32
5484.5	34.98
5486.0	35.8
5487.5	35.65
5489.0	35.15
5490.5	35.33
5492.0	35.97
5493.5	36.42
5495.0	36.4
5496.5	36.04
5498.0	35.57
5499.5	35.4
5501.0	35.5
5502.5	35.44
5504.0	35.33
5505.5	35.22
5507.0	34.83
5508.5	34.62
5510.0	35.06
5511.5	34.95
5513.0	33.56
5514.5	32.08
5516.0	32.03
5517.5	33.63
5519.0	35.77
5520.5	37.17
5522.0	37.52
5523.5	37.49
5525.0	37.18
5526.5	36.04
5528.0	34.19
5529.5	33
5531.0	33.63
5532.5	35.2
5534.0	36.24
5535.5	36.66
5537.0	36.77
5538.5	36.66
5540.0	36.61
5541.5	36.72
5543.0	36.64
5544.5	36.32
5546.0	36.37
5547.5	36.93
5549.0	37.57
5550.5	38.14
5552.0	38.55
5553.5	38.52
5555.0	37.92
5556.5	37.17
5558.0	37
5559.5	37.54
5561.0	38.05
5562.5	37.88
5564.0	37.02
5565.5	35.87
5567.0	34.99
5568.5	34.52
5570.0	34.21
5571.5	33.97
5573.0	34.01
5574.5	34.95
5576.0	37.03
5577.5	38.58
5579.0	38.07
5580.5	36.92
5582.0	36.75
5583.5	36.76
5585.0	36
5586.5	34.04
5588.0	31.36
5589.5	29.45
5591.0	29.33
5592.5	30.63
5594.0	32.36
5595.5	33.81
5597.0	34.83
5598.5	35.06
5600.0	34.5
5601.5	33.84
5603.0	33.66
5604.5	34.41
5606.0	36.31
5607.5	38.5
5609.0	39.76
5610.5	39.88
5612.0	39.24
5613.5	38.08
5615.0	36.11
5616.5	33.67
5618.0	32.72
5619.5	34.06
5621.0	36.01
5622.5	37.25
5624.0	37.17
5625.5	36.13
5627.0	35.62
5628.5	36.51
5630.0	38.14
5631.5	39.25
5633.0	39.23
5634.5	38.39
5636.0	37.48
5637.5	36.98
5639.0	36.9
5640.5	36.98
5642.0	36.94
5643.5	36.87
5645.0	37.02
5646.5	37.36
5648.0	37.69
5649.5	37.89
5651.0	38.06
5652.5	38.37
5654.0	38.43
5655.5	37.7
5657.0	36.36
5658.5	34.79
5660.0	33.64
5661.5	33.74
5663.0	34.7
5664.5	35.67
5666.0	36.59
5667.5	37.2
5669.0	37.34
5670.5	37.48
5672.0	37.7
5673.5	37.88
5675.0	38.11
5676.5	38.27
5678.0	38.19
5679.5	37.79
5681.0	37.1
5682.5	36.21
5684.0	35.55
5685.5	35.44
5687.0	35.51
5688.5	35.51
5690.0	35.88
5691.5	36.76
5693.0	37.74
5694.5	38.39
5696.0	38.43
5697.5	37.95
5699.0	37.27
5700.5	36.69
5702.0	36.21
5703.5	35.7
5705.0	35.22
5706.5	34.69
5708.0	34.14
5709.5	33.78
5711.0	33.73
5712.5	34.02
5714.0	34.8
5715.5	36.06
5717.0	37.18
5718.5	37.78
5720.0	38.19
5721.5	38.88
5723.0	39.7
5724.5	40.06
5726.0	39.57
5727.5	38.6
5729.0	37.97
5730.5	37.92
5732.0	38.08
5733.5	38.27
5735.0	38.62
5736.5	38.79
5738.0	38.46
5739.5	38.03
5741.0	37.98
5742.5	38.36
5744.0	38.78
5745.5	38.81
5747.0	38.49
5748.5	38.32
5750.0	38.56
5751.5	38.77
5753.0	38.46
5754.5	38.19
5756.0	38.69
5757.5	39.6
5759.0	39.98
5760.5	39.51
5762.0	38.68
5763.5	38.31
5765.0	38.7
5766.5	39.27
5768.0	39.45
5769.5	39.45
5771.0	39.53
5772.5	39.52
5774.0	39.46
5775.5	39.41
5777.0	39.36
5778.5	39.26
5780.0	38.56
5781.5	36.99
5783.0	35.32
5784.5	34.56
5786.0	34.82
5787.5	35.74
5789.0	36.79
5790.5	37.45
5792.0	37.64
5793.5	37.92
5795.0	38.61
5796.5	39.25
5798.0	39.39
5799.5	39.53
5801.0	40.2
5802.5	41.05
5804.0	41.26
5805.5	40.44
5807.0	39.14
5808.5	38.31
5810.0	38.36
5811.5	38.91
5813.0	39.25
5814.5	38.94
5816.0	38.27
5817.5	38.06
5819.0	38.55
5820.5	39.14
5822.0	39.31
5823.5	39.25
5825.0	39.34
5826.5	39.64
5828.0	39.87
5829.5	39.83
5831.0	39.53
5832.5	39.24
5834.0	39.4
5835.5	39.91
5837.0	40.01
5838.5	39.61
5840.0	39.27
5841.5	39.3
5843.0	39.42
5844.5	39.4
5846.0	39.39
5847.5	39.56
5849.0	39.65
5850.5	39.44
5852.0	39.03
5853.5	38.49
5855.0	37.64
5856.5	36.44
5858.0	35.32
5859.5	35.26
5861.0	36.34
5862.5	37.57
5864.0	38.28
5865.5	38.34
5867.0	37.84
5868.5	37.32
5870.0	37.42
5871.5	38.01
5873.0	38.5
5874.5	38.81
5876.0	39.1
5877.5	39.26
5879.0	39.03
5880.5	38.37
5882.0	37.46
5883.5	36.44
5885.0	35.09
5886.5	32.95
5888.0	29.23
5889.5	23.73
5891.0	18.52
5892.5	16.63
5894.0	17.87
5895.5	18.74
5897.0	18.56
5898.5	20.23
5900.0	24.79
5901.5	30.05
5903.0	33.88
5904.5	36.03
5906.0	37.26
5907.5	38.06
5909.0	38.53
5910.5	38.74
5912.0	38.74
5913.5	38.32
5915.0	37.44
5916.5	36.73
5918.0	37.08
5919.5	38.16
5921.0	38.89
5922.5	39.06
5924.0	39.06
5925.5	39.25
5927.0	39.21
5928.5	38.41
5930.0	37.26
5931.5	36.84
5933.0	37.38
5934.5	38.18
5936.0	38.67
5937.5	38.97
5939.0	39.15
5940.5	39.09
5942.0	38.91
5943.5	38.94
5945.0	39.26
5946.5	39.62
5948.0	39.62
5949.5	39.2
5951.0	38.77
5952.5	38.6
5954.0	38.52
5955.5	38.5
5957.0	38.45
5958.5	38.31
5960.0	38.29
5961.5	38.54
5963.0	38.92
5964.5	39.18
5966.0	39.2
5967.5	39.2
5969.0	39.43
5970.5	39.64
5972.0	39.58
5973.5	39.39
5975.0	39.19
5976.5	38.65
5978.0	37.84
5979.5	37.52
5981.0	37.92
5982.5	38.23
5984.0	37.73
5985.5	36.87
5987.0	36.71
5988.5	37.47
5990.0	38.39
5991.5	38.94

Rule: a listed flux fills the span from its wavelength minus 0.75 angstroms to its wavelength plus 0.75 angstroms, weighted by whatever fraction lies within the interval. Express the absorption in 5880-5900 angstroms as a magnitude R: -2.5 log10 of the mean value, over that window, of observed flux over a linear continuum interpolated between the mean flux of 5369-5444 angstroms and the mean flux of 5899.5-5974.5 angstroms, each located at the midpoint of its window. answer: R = 0.39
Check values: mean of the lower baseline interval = 33.1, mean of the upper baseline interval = 38.1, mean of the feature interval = 26.2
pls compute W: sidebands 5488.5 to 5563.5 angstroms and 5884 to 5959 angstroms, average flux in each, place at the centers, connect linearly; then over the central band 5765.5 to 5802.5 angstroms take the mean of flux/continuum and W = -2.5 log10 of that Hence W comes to -0.090 mag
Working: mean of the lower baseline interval 36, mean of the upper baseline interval 34.8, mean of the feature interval 38.3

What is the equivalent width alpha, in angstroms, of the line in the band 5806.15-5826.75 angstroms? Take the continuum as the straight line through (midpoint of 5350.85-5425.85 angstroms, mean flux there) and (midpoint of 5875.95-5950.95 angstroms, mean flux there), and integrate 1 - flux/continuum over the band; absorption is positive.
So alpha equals -2.6 angstroms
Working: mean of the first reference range 33.6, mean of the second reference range 34.8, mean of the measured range 38.9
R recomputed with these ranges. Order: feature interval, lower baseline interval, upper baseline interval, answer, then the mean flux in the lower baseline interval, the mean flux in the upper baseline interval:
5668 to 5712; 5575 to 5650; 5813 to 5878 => 0.010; 36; 38.7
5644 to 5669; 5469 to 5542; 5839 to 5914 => -0.050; 35.2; 34.6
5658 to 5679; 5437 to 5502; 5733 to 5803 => 0.020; 34.7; 38.5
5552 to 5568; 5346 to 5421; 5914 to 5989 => -0.068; 33.3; 38.5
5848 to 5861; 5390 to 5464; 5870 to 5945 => -0.093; 33.1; 34.7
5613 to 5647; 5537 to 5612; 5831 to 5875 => -0.010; 35.9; 38.4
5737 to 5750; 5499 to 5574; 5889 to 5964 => -0.085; 35.9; 35.3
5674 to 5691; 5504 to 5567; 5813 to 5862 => 0.021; 36.1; 38.8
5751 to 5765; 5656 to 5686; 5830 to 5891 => -0.057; 36.5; 37.4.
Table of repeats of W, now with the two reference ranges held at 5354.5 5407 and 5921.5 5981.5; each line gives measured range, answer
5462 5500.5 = -0.012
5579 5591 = 0.035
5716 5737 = -0.051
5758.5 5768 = -0.057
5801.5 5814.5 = -0.059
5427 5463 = 0.016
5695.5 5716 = 0.030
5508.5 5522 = 0.012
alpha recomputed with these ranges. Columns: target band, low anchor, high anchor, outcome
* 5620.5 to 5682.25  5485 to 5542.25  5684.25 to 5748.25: -0.8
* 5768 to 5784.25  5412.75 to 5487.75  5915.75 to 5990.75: -0.7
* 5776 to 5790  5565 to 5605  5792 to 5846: 0.6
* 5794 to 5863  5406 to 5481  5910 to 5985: -2.9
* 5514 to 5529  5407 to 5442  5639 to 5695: -0.3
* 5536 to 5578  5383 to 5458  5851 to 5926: -3.9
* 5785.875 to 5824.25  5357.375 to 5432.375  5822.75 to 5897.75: -3.4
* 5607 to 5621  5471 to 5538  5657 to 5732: -0.3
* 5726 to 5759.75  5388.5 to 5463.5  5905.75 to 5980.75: -1.9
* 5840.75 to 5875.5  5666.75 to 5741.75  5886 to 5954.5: -2.8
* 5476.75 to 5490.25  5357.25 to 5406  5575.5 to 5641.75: 0.1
